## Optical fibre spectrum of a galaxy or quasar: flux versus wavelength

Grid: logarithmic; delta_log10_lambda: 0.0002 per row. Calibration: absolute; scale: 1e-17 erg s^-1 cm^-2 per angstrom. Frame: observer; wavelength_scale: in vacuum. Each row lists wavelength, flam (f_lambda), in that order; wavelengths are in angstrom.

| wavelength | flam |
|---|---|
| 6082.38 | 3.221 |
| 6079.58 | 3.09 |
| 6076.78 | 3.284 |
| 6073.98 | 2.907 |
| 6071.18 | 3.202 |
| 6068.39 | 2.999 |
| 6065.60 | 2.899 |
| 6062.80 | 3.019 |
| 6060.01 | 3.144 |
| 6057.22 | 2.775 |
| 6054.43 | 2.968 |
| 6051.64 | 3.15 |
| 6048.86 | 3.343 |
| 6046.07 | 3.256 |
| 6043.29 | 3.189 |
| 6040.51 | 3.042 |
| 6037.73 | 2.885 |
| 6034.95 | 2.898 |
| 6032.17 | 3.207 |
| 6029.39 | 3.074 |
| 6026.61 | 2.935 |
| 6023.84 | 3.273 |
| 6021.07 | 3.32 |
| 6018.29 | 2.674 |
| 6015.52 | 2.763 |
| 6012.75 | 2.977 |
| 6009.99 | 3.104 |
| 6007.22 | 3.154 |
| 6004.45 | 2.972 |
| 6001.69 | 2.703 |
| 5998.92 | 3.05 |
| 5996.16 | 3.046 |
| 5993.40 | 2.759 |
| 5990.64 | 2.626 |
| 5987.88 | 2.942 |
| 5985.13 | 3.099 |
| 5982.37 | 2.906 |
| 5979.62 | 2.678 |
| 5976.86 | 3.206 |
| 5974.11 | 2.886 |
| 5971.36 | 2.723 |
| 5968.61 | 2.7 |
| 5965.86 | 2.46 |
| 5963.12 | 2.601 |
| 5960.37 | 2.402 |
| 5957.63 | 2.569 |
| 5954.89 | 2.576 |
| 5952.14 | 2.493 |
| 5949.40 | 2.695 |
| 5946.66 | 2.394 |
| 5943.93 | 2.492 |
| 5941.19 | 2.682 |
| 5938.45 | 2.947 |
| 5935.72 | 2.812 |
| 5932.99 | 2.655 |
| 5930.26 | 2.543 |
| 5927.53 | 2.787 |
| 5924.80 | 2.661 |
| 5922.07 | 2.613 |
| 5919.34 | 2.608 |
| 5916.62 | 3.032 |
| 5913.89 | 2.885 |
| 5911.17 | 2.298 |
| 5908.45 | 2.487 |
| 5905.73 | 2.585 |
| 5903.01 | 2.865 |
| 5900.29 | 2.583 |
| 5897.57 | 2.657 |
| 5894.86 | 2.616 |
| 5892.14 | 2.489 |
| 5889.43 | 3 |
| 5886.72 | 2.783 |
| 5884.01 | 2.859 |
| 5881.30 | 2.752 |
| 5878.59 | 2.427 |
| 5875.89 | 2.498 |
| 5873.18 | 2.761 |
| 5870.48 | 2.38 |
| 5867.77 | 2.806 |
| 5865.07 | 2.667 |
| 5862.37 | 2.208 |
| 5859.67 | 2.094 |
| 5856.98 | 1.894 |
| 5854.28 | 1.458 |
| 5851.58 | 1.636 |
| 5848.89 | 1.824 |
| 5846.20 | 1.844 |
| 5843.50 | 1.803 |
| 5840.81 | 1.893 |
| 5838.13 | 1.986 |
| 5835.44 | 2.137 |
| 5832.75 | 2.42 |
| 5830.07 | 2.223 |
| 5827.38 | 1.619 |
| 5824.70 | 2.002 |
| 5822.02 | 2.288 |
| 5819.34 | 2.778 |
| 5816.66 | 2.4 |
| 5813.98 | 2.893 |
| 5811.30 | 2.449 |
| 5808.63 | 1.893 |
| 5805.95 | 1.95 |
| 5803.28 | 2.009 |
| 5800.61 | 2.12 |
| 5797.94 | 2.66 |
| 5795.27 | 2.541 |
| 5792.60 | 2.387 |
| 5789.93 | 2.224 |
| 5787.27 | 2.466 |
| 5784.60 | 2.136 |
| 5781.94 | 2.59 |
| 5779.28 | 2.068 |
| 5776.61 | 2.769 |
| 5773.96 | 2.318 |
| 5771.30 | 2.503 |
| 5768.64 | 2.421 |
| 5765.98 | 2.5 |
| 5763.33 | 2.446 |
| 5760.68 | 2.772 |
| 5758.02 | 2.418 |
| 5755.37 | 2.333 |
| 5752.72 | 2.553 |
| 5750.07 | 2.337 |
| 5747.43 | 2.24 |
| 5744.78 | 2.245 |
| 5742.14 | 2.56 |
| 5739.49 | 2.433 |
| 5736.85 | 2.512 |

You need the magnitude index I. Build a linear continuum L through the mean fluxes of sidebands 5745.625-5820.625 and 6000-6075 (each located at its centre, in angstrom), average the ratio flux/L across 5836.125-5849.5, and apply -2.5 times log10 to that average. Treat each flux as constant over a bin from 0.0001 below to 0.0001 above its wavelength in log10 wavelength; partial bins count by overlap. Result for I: 0.33 mag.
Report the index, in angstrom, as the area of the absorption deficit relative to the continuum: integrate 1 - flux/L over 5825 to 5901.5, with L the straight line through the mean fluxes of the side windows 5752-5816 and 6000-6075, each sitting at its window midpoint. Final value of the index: 8.9 angstrom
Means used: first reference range 2.39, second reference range 3.03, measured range 2.29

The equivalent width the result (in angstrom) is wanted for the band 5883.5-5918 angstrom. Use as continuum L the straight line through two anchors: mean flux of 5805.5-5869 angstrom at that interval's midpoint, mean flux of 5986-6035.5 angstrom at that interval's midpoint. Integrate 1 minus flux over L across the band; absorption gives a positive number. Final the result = -3.7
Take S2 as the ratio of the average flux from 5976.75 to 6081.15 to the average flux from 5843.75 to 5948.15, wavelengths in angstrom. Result 1.20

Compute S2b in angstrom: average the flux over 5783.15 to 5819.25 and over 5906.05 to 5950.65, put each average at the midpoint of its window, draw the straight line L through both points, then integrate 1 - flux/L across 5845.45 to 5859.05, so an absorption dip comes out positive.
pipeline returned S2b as 4.0 angstrom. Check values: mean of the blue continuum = 2.33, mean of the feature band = 1.75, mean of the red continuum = 2.66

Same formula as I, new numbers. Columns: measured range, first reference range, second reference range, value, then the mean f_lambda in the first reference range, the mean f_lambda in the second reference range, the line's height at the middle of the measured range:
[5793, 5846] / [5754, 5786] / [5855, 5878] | 0.10 mag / 2.44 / 2.39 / 2.41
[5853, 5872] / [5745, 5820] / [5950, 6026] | 0.16 mag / 2.39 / 2.84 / 2.57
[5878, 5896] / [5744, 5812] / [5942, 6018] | -0.05 mag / 2.36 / 2.78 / 2.58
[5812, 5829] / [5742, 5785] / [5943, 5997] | 0.08 mag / 2.43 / 2.71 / 2.51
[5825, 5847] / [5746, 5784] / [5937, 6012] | 0.27 mag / 2.44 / 2.78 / 2.55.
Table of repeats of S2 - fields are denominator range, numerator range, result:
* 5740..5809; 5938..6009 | 1.16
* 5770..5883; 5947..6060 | 1.28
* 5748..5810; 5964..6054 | 1.26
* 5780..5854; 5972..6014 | 1.35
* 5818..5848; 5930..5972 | 1.25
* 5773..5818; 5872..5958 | 1.13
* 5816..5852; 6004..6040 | 1.46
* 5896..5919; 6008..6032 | 1.13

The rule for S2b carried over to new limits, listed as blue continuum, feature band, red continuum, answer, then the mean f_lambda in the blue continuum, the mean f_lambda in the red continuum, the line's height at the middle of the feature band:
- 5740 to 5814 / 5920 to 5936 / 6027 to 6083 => 0.5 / 2.38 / 3.07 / 2.75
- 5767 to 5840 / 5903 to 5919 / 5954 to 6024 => -0.3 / 2.3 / 2.85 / 2.62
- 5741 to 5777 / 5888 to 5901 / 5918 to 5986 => -0.3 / 2.45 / 2.68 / 2.61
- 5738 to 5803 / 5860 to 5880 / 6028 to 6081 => 1.0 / 2.41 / 3.07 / 2.64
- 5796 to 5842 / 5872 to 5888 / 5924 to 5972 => -1.8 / 2.22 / 2.62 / 2.41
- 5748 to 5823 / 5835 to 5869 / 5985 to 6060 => 7.4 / 2.4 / 3.01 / 2.57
